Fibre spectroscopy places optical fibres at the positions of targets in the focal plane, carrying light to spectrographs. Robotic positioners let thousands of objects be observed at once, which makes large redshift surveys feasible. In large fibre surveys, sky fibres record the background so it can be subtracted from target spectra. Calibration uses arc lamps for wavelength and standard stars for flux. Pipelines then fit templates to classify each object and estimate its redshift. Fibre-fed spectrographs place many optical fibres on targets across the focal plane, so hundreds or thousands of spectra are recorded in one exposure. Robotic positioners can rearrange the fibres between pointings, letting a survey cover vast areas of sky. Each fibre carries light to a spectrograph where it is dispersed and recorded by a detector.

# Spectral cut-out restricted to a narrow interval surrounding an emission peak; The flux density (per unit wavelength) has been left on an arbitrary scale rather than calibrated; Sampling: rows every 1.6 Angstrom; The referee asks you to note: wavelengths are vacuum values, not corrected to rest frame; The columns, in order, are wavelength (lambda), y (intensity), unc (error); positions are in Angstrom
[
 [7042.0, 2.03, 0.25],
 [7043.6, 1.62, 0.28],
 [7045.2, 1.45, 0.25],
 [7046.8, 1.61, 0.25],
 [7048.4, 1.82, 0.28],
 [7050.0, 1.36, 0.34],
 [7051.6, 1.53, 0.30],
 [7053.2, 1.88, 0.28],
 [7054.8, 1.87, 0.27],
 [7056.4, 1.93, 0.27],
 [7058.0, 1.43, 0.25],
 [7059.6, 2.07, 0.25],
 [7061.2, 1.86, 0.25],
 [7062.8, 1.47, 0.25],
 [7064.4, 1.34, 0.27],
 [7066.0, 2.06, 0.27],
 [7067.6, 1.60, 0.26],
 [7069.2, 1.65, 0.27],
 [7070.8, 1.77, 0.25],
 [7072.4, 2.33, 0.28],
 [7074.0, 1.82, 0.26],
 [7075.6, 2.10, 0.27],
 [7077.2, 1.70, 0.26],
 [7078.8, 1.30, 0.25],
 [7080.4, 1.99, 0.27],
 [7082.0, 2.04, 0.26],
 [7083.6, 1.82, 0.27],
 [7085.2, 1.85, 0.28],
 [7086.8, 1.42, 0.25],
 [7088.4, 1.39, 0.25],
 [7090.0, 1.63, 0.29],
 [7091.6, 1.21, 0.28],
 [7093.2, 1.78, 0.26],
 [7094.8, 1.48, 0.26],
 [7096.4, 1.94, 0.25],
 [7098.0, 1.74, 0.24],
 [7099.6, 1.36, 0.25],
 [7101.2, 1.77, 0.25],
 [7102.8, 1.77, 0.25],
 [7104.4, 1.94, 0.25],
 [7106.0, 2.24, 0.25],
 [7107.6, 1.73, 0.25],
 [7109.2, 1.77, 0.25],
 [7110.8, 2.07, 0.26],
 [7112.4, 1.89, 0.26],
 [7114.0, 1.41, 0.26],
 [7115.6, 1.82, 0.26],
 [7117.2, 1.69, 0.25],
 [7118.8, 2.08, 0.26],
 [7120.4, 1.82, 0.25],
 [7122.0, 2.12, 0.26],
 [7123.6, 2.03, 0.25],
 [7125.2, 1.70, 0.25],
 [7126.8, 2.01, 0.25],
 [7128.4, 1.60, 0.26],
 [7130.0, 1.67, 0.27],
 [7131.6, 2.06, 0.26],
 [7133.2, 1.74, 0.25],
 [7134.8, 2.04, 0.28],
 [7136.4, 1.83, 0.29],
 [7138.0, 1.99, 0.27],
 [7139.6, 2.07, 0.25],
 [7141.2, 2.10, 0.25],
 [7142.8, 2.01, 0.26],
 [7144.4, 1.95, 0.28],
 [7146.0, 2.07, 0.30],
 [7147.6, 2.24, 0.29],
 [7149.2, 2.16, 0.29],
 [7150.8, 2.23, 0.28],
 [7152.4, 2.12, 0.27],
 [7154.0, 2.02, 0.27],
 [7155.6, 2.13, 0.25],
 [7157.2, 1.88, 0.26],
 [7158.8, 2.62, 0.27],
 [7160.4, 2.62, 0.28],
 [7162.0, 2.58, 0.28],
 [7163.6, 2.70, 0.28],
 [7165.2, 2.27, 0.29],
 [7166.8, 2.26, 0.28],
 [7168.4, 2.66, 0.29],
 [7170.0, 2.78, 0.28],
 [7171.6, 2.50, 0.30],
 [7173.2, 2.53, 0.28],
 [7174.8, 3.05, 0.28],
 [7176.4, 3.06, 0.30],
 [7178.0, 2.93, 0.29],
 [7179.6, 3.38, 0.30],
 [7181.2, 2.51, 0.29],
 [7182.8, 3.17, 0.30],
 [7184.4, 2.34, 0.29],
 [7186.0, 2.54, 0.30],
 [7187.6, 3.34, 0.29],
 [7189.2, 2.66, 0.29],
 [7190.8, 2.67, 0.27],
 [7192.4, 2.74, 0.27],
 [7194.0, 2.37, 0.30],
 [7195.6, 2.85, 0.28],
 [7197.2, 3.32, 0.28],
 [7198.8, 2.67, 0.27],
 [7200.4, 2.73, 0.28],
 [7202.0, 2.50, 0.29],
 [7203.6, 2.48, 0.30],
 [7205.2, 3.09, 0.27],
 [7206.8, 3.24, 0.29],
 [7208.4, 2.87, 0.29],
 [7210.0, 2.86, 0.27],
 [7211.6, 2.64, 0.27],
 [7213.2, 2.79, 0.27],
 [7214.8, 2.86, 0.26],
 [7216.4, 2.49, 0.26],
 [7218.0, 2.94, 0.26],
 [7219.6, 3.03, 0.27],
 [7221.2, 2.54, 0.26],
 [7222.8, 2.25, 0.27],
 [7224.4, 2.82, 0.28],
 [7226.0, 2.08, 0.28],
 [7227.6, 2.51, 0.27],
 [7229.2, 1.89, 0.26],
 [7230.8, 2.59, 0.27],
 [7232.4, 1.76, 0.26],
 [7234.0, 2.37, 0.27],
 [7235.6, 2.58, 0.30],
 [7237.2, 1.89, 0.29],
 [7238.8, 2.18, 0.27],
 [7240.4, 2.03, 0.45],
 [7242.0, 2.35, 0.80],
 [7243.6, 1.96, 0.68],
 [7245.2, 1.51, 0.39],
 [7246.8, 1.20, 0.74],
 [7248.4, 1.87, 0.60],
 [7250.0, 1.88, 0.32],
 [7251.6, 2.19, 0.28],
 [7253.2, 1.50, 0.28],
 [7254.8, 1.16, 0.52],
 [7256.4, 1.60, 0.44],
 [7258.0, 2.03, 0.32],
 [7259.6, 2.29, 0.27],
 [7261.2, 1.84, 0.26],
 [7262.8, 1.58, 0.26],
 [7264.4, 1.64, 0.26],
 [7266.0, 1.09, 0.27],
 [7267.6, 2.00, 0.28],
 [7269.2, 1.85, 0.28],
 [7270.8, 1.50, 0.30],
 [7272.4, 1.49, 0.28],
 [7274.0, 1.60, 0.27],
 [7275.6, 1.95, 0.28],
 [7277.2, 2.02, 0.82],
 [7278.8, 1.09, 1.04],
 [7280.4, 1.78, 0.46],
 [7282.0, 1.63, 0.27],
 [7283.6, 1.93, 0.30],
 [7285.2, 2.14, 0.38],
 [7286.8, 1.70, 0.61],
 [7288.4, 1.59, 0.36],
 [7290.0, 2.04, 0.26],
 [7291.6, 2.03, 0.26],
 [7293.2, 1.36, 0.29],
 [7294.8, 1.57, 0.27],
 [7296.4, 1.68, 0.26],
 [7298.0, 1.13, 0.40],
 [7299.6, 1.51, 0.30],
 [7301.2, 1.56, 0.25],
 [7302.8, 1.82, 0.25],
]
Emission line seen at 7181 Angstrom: Mg II 2798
